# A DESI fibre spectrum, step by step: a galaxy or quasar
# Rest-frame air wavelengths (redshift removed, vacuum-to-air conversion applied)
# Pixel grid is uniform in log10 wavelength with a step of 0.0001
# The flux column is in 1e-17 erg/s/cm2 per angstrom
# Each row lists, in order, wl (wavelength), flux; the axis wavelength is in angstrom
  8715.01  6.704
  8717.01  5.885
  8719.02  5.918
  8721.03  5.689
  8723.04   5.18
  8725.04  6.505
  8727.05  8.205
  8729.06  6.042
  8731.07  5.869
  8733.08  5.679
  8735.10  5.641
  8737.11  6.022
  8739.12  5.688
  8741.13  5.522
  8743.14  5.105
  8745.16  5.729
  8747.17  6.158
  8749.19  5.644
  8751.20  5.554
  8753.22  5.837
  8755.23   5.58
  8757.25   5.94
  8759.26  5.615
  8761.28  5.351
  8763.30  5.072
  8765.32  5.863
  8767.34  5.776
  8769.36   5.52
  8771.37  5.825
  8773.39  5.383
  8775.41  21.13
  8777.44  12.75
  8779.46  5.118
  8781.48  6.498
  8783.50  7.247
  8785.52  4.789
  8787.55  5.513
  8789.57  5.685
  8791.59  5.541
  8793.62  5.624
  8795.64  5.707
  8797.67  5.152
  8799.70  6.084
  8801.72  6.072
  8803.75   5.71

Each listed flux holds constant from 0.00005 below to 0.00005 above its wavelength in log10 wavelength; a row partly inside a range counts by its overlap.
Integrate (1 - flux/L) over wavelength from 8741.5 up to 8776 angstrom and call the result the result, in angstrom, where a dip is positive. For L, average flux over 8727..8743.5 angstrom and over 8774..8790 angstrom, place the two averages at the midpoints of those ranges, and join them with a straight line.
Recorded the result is 4.6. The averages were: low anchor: 5.88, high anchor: 8.61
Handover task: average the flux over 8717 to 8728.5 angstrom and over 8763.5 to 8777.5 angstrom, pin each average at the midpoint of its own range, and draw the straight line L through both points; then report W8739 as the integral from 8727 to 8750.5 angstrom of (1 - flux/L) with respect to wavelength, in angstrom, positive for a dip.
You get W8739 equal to 3.7 angstrom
